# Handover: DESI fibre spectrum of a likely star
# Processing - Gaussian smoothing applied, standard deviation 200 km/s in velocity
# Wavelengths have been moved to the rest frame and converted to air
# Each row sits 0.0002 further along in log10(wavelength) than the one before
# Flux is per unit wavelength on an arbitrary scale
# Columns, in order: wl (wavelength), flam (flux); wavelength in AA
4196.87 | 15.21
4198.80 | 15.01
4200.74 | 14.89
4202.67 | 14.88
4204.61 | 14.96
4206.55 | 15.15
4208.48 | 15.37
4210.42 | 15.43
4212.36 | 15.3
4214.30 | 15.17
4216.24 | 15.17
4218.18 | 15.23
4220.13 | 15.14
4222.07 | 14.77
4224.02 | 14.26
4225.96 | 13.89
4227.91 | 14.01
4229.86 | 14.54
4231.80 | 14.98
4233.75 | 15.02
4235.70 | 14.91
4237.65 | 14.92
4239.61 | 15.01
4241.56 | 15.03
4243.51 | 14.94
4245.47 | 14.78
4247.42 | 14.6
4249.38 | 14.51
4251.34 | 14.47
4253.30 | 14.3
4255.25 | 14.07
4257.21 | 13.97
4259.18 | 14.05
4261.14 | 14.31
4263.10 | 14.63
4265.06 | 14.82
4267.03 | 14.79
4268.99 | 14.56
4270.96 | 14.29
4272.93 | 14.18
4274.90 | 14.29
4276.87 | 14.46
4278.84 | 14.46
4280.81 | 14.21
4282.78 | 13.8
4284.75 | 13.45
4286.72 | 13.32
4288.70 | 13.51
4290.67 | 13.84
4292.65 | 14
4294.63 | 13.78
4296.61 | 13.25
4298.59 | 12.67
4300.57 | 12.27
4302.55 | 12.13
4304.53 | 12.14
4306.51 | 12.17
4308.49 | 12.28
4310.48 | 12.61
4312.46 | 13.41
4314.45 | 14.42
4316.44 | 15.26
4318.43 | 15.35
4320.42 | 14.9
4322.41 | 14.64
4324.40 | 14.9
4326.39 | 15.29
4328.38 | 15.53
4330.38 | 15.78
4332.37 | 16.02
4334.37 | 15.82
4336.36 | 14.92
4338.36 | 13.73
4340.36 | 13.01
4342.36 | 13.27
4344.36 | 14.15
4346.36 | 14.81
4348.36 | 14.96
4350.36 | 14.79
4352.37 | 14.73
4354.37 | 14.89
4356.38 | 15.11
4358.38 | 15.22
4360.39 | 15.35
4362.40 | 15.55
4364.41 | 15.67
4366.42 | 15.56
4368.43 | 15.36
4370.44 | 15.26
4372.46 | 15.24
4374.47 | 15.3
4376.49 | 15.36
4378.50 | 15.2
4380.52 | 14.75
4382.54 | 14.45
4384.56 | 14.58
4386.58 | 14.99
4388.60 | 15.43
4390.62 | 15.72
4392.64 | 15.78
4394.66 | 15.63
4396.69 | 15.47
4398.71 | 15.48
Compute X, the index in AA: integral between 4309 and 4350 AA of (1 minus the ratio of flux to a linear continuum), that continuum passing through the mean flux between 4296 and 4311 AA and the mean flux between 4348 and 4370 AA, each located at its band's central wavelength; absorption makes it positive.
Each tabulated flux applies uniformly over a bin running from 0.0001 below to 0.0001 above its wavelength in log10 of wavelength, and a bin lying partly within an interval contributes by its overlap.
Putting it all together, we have -2.7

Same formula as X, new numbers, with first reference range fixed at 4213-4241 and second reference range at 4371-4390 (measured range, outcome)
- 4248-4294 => 2.1 AA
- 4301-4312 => 1.9 AA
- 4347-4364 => -0.1 AA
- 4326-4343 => 0.2 AA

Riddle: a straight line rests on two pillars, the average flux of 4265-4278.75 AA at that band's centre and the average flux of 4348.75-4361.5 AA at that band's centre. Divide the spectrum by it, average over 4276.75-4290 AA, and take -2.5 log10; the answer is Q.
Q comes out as 0.05 mag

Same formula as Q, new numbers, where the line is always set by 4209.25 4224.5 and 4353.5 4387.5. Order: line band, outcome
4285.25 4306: 0.16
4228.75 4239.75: 0.02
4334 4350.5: 0.06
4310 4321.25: 0.05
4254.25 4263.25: 0.07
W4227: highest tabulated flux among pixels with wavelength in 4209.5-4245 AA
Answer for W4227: 15.43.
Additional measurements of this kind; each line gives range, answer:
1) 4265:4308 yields 14.82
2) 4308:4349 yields 16.02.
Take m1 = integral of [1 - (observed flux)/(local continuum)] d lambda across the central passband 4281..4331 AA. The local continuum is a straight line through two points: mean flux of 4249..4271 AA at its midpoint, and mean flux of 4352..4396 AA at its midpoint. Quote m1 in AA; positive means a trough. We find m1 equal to 3.3 AA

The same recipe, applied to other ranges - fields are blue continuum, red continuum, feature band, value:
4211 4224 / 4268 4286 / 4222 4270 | 0.26 AA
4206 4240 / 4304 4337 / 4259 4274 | 0.24 AA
